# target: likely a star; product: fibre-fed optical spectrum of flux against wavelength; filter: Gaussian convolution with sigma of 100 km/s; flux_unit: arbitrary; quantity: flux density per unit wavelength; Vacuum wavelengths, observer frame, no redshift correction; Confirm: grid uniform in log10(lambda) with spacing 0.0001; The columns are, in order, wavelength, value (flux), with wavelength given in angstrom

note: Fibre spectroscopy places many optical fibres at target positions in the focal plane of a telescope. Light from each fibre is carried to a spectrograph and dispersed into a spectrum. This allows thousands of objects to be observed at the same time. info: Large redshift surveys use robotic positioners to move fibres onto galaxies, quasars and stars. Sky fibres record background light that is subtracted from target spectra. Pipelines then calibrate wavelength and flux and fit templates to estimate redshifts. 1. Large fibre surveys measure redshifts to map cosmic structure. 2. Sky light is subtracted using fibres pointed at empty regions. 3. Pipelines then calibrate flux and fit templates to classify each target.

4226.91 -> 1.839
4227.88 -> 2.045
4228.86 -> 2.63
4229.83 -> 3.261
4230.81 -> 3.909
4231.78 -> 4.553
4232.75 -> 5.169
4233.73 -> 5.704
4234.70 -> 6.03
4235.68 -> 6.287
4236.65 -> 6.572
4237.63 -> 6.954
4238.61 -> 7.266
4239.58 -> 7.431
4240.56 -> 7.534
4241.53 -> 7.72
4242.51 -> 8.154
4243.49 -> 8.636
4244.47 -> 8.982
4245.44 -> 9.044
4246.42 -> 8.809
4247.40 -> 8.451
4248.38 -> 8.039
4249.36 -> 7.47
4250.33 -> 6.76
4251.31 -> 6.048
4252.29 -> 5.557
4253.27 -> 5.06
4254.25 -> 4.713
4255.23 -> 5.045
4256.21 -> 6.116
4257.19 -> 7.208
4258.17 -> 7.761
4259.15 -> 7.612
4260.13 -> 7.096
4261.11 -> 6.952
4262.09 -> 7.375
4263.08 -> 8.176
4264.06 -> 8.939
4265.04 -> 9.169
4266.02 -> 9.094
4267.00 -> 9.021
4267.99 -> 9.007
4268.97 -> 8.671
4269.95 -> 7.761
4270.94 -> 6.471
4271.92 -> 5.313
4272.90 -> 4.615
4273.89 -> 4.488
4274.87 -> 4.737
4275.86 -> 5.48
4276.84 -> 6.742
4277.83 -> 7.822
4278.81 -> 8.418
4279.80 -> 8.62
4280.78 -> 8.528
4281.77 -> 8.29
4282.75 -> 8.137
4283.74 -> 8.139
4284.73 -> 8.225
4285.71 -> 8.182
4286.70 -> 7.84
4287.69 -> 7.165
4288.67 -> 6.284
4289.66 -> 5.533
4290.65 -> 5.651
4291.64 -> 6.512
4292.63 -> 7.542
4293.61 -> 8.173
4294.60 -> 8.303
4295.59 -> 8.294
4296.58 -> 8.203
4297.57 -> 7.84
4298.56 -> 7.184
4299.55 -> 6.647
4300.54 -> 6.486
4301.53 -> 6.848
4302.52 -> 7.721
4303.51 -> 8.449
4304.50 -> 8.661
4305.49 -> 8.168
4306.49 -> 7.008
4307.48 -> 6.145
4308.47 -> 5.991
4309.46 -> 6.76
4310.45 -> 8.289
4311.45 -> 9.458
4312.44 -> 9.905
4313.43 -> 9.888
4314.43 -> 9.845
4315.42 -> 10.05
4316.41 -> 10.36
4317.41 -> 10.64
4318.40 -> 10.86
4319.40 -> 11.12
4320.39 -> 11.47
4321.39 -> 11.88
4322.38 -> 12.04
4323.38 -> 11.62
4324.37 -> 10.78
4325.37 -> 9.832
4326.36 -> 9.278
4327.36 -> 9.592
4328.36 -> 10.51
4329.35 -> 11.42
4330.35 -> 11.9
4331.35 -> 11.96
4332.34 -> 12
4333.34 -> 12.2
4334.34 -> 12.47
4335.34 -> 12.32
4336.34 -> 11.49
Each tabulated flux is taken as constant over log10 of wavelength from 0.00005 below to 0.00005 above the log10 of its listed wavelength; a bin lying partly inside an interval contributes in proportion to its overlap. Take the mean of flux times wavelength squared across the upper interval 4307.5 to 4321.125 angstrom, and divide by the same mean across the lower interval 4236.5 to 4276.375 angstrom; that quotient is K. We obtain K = 1.36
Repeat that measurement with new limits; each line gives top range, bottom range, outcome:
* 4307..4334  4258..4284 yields 1.40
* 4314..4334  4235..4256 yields 1.60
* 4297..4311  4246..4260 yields 1.11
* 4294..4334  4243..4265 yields 1.33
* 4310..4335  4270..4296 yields 1.55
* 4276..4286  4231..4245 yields 1.19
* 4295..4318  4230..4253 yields 1.22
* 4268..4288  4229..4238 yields 1.40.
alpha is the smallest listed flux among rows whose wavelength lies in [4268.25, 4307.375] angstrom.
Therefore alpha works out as 4.488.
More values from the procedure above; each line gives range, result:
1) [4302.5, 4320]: 5.991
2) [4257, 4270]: 6.952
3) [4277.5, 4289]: 6.284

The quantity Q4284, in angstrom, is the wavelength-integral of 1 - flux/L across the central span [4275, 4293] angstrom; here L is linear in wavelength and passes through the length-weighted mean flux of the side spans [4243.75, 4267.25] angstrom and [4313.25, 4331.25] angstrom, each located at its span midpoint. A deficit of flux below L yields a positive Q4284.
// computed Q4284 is 3.1 angstrom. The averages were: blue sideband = 7.43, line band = 7.34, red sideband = 10.8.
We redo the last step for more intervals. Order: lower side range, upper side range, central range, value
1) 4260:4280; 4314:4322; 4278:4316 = 5.8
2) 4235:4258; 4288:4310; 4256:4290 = -1.2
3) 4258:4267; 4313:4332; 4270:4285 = 3.2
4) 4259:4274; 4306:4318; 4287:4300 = 1.7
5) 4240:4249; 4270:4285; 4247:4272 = 1.2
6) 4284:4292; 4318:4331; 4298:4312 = 2.2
